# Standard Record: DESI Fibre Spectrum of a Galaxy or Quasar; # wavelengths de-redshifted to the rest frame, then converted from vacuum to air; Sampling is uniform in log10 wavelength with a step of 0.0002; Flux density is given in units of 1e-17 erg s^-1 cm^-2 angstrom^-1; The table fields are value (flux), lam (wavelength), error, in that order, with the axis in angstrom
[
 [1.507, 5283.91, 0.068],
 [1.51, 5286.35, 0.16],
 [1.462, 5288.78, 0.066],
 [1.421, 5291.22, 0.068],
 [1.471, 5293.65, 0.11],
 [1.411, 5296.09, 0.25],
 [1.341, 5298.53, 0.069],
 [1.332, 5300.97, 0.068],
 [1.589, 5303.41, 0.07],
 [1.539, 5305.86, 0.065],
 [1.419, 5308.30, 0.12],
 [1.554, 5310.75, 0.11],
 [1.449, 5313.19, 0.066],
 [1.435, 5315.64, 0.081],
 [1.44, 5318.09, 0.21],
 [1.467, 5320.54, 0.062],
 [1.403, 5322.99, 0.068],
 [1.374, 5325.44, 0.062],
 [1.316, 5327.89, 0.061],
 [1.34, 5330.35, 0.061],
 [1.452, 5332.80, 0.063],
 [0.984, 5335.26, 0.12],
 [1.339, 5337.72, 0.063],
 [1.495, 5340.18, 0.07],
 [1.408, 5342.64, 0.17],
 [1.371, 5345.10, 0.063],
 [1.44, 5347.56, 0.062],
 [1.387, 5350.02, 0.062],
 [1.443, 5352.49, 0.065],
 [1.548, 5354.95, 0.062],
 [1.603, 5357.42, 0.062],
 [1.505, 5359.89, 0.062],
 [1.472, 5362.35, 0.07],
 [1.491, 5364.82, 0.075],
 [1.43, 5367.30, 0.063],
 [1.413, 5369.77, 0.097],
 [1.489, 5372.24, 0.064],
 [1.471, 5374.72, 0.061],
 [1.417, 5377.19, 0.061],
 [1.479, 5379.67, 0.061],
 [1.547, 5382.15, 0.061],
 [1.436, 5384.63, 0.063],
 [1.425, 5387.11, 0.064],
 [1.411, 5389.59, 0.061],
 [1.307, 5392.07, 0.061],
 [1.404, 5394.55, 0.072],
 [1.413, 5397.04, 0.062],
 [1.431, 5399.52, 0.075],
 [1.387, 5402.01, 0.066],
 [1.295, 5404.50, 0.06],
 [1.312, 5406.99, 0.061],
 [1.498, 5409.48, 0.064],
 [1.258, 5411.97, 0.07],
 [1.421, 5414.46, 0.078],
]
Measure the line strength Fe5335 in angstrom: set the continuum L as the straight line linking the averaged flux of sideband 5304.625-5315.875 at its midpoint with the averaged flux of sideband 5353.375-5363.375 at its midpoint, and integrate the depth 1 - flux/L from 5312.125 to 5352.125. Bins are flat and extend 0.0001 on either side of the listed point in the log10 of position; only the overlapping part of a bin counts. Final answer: 3.25 angstrom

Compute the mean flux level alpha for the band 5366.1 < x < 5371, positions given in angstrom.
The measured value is 1.42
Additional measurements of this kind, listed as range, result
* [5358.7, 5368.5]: 1.47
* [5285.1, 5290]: 1.49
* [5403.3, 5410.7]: 1.37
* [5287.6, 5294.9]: 1.45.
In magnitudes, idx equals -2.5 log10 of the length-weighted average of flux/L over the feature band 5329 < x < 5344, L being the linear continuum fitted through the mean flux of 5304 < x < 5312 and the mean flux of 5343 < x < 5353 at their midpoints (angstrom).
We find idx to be 0.08 mag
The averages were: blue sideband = 1.51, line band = 1.34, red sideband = 1.41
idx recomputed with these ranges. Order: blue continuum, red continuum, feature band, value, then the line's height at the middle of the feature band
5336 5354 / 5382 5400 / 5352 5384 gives -0.06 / 1.41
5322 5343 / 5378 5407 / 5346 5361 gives -0.09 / 1.37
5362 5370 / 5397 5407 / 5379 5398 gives -0.02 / 1.4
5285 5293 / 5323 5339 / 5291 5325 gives -0.04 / 1.39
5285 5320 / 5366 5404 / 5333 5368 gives 0.01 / 1.44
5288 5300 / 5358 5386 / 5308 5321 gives -0.02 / 1.43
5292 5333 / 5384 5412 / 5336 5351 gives 0.02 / 1.41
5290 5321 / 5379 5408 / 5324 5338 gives 0.11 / 1.44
